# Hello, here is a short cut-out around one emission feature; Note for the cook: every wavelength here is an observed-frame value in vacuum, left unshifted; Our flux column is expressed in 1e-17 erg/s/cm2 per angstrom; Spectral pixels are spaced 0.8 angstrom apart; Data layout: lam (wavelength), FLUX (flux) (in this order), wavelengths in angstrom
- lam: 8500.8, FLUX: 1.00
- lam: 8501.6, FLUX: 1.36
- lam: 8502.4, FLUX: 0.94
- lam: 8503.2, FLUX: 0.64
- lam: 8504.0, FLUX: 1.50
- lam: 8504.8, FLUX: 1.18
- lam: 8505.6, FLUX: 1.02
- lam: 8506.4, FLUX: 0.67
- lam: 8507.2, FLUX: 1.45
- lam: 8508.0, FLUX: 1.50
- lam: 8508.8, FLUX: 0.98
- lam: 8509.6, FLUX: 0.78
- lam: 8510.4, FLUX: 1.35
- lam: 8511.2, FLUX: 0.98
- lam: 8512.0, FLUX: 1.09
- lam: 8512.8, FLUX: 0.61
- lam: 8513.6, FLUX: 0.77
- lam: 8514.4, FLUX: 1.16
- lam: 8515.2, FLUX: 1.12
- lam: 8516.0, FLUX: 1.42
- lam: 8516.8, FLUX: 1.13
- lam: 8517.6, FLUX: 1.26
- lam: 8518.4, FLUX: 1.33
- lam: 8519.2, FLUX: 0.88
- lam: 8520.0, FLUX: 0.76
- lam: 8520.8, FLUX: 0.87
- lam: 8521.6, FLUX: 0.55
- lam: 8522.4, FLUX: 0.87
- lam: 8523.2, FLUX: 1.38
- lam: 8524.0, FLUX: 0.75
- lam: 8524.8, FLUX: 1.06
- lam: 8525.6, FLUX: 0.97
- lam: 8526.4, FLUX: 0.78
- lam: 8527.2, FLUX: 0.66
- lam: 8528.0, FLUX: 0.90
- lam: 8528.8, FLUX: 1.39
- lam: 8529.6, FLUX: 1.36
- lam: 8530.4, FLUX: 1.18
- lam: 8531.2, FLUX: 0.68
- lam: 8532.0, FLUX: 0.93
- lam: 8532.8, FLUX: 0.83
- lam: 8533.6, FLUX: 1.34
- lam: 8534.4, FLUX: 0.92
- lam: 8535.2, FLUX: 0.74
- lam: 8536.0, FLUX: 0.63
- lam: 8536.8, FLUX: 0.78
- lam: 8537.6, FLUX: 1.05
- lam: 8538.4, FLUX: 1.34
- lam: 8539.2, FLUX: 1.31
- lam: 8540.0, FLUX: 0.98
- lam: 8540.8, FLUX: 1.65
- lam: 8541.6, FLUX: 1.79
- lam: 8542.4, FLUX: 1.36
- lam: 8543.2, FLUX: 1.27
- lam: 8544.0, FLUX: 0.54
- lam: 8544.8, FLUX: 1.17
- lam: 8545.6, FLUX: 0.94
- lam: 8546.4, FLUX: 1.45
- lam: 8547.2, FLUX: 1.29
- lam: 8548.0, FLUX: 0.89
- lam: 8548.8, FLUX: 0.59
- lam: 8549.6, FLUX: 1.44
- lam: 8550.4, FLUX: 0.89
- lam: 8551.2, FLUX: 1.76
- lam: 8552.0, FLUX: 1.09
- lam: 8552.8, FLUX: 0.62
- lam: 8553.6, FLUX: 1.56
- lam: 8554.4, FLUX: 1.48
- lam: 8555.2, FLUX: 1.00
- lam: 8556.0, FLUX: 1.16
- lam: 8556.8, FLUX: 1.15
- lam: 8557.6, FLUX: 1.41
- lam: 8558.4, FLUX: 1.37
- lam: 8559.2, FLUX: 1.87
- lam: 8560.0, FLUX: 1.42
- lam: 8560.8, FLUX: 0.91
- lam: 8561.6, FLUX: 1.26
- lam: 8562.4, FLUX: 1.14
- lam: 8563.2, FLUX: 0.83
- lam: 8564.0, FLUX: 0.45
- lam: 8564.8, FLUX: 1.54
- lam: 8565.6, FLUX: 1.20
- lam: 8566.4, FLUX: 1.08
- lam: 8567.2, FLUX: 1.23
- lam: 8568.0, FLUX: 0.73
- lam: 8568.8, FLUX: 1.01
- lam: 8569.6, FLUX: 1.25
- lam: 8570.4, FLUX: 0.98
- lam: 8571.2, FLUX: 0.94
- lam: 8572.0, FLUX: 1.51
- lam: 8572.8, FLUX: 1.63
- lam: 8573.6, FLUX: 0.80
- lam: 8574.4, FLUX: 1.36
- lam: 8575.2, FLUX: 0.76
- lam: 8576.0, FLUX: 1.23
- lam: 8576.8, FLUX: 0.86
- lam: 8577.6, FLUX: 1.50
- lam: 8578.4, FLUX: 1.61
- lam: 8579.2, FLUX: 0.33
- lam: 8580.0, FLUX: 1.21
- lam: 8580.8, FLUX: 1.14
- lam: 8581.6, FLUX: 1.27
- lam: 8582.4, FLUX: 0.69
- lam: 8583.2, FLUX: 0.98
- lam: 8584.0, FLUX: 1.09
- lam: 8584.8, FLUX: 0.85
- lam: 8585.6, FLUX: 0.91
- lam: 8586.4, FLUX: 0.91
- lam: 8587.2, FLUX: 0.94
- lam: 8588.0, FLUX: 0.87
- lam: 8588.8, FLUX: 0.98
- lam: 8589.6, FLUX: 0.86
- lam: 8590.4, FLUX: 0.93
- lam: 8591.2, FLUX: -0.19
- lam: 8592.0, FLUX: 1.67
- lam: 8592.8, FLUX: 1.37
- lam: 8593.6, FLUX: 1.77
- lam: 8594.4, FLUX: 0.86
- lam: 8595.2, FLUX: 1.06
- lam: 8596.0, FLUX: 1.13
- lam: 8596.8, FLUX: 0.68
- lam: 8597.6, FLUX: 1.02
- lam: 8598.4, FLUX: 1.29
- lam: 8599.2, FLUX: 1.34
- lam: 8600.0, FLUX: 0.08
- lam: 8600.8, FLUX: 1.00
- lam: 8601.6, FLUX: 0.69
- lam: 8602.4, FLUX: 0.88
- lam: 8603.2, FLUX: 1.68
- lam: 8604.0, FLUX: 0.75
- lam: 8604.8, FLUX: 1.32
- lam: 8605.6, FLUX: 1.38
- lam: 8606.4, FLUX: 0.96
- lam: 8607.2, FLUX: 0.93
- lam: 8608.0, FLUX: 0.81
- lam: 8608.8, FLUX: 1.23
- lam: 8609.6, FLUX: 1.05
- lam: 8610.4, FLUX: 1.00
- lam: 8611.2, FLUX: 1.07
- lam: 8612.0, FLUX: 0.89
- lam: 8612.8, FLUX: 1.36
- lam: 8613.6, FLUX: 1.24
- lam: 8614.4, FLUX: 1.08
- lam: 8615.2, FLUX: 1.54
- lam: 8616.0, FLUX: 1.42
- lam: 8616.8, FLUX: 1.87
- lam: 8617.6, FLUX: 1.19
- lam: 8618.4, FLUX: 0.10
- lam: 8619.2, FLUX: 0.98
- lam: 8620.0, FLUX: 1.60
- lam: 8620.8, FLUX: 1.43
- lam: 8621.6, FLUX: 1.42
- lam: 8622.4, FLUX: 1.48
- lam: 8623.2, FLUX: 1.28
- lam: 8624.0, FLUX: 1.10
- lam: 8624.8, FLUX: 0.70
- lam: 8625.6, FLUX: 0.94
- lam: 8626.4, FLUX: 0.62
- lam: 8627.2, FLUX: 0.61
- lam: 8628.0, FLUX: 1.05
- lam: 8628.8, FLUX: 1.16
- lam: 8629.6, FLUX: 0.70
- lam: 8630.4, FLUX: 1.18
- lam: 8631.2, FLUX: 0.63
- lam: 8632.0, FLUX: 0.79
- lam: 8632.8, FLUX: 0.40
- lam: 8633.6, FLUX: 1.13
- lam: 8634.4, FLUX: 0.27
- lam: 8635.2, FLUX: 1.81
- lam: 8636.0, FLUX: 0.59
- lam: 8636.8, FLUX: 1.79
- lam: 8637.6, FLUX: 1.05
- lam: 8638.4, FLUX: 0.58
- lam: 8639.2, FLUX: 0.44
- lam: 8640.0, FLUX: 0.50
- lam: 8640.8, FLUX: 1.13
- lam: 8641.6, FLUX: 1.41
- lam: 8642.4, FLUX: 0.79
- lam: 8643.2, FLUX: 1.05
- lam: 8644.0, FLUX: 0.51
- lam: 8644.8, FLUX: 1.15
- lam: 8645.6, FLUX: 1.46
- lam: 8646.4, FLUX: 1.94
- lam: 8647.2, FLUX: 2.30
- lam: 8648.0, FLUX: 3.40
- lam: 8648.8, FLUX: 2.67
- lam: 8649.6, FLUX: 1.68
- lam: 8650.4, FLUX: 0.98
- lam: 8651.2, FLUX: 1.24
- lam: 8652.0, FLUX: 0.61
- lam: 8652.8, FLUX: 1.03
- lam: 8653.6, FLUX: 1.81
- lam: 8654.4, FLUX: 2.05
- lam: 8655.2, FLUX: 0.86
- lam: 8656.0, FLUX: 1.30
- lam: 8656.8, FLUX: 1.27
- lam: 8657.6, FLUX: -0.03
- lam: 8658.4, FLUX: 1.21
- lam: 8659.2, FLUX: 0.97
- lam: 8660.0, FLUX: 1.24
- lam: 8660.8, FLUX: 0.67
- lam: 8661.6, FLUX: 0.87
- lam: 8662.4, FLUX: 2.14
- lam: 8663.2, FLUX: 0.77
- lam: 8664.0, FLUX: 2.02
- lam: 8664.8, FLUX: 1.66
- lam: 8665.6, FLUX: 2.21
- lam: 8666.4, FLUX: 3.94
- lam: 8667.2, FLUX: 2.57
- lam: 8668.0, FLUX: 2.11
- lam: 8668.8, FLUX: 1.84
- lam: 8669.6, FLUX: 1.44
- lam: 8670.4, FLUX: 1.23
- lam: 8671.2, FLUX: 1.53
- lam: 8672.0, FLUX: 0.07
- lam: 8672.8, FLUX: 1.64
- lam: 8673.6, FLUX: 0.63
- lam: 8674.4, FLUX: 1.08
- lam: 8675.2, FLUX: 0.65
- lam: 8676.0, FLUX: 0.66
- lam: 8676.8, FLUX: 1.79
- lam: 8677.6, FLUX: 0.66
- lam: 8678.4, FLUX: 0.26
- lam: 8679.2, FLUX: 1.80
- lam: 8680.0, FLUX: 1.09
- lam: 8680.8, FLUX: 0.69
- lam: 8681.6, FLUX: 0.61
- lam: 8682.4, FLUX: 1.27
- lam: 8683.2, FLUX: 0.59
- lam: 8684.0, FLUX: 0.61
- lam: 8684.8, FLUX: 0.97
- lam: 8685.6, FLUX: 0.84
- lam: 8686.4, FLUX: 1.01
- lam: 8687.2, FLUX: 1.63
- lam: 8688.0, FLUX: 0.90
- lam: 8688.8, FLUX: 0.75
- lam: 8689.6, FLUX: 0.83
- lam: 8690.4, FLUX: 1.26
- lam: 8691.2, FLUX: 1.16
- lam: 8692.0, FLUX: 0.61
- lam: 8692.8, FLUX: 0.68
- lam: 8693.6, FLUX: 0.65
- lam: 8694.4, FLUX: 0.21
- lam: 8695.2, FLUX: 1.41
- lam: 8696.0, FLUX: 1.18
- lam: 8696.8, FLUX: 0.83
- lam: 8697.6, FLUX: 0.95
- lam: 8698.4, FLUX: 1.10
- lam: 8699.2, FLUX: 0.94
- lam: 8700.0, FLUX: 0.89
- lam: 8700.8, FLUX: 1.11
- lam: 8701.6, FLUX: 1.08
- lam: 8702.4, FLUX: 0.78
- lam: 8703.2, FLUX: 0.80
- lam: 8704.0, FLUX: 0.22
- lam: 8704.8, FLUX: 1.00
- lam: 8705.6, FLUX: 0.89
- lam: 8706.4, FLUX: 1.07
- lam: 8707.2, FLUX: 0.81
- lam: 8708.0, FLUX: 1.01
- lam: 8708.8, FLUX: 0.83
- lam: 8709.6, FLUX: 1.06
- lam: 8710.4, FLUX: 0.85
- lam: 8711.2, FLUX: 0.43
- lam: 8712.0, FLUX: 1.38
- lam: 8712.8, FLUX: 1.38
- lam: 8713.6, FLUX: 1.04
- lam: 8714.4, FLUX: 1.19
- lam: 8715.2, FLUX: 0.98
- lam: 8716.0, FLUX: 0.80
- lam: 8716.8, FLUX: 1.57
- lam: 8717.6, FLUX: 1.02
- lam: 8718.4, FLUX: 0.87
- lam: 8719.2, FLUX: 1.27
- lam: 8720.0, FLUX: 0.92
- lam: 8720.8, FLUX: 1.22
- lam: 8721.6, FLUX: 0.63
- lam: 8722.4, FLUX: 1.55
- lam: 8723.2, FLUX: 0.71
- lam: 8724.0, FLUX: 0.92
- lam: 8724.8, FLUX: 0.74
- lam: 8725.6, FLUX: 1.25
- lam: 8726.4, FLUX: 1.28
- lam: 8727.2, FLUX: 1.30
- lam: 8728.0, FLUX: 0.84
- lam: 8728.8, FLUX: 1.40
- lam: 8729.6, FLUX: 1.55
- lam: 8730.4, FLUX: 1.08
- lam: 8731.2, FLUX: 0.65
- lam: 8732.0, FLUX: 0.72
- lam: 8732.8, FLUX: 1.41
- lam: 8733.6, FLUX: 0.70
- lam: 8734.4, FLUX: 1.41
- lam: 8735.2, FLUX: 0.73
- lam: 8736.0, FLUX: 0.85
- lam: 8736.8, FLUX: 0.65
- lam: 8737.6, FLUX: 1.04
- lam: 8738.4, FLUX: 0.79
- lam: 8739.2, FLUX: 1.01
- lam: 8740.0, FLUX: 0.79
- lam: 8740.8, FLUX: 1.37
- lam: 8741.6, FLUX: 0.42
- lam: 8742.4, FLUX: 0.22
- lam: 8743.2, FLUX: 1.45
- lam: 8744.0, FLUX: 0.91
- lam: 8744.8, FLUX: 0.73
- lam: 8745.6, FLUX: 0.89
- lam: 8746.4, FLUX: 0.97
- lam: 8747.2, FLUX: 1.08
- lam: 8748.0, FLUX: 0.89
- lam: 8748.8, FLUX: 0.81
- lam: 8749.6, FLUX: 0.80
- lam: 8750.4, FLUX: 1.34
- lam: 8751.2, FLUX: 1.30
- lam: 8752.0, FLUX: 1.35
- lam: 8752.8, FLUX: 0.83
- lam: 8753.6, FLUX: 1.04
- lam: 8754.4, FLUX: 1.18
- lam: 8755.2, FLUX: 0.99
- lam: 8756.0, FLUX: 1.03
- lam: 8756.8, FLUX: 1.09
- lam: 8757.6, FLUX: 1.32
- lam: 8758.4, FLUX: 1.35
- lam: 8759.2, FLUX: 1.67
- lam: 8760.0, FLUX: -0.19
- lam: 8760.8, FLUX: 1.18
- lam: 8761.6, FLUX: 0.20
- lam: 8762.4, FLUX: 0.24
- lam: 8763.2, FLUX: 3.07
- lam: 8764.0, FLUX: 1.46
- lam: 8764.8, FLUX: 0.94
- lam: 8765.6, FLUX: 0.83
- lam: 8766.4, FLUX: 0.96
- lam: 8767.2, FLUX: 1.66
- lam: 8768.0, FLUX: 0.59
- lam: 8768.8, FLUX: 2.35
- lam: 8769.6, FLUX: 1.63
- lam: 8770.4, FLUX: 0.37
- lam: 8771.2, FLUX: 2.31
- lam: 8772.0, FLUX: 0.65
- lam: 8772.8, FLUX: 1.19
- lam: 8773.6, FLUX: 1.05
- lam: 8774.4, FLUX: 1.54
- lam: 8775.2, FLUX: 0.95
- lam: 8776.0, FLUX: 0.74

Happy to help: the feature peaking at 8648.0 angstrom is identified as [S II] 6716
